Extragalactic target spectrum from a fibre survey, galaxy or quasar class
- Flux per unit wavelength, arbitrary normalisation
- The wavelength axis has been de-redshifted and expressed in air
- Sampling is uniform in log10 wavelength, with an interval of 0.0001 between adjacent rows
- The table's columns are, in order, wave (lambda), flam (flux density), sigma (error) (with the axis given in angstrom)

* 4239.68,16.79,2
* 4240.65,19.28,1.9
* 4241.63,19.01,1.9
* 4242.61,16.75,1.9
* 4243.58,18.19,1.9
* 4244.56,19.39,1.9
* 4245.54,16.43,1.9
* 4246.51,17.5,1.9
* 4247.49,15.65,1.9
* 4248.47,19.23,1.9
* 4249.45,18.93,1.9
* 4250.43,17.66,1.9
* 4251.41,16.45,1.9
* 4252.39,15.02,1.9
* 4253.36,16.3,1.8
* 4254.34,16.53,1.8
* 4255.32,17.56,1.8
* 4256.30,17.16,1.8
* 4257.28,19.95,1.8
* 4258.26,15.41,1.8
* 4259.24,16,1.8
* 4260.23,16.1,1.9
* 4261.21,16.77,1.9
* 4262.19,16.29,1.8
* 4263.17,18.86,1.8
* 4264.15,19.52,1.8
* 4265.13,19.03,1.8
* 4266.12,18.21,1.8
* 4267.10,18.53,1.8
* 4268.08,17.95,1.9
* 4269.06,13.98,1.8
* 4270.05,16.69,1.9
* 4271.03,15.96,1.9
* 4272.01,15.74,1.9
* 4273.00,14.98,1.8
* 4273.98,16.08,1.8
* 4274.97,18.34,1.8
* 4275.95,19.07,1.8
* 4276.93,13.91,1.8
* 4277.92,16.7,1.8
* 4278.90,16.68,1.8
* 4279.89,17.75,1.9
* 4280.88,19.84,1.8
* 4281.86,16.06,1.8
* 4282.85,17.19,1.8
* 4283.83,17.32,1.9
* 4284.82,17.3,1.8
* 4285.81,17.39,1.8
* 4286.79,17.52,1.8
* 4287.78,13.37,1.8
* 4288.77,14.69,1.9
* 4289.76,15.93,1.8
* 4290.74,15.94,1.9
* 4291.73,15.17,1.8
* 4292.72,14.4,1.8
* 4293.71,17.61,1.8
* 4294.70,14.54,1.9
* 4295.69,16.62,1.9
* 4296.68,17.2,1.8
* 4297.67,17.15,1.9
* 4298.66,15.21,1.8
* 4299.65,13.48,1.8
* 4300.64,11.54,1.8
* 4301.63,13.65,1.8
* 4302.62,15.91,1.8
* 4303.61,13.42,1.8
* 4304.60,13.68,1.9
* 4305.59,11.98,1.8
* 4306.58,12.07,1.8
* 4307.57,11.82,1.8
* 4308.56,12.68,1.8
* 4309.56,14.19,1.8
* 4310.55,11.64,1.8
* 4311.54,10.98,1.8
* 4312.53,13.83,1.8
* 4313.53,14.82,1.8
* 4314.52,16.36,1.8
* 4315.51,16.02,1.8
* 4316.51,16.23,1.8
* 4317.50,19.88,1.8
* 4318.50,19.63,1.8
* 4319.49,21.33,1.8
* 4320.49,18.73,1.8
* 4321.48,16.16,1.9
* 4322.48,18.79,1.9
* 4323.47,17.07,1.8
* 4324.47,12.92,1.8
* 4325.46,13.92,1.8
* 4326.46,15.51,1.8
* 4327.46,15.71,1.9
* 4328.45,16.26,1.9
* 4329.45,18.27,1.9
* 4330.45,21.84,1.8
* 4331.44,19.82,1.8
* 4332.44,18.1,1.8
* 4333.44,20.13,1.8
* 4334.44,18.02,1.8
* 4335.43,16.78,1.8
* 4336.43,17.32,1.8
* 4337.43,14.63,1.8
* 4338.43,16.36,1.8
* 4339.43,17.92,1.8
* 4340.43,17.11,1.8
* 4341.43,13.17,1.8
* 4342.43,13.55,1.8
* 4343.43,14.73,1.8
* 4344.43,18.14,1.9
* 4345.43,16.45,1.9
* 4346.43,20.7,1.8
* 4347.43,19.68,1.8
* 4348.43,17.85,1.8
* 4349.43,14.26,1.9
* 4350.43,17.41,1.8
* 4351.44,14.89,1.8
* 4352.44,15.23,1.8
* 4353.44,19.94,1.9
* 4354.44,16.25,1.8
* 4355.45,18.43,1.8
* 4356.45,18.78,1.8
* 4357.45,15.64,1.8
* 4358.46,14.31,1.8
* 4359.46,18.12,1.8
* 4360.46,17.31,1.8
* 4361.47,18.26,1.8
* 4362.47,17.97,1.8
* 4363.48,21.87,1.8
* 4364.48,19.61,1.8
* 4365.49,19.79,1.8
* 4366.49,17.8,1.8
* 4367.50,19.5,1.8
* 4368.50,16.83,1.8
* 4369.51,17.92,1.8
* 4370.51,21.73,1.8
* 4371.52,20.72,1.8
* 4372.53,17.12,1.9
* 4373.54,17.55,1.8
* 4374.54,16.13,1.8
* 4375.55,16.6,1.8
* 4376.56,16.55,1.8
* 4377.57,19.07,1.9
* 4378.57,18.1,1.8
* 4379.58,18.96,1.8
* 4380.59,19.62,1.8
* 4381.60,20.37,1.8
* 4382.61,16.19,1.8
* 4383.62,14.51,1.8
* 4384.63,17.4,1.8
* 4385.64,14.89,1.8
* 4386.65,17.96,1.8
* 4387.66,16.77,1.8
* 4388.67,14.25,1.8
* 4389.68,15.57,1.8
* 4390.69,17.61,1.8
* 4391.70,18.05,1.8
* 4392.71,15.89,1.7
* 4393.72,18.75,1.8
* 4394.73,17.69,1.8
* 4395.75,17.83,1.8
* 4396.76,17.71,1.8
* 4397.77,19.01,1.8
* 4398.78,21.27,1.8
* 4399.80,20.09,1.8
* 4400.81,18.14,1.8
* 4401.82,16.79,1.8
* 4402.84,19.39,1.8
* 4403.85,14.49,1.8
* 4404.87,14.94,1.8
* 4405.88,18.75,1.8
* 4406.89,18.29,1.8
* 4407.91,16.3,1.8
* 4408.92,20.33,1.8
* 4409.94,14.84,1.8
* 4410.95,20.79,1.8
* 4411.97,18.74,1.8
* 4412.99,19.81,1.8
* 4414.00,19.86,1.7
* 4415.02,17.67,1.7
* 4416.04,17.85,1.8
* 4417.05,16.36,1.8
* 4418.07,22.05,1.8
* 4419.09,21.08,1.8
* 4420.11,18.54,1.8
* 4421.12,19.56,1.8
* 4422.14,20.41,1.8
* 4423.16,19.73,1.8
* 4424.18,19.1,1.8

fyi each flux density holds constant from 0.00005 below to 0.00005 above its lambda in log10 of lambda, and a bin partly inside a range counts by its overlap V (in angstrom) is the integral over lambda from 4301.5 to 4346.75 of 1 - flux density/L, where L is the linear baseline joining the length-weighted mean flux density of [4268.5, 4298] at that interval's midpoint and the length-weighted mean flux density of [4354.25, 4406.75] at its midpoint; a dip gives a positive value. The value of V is 2.5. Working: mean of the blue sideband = 16.4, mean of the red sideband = 17.8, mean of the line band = 16.1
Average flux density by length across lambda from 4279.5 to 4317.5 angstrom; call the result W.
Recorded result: 15.1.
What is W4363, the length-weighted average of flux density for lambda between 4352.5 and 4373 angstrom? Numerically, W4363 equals 18.3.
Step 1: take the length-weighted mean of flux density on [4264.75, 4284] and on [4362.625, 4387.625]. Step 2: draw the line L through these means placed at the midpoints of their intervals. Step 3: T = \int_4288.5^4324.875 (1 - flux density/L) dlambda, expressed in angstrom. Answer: 4.5 angstrom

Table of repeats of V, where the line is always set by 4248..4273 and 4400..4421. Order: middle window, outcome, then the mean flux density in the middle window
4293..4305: 1.7 angstrom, 15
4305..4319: 2.5 angstrom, 14.4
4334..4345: 1.0 angstrom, 16.2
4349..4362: 0.8 angstrom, 16.8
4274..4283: 0.0 angstrom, 17.2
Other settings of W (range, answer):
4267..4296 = 16.4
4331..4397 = 17.5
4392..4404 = 18.2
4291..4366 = 16.4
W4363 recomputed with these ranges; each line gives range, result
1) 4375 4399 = 17.5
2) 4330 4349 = 17.5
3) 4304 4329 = 15.3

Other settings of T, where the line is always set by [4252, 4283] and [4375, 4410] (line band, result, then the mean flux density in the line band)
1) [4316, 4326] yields -0.1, 17.4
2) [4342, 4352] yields 0.3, 16.8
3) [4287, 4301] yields 1.5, 15.3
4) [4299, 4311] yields 2.9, 13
